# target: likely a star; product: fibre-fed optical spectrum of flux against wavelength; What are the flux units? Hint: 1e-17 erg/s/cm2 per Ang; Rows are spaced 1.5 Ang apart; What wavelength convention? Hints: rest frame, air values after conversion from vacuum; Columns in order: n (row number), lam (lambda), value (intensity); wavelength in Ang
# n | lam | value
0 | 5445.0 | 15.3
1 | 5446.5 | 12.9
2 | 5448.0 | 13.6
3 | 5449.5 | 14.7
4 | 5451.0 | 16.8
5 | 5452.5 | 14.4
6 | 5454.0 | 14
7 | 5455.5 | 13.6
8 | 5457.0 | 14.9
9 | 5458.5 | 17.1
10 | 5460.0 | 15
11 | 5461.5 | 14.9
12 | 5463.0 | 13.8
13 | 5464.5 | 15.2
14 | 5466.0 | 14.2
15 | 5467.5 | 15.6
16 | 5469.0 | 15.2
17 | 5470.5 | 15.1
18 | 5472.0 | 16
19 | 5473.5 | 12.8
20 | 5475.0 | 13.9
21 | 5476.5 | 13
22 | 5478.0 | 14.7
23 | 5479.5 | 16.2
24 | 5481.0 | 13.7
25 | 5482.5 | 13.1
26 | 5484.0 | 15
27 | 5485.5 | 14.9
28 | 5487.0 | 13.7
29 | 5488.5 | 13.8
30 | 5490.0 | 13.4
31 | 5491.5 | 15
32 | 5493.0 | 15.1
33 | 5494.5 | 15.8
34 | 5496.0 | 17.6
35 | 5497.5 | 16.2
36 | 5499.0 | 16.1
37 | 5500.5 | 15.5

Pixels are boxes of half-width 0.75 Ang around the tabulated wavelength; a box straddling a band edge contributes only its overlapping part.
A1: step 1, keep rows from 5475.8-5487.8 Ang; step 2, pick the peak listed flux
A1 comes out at 16.2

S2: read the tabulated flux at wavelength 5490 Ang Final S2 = 13.4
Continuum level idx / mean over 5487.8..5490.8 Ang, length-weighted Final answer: 13.6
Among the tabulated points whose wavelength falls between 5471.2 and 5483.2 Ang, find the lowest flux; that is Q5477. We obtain 12.8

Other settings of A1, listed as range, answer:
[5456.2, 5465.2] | 17.1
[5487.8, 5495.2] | 15.8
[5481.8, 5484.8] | 15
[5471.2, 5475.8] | 16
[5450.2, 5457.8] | 16.8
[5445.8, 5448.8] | 13.6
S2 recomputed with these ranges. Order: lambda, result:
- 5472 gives 16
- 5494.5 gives 15.8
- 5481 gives 13.7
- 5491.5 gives 15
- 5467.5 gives 15.6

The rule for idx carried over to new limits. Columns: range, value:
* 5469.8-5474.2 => 14.6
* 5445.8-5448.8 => 13.3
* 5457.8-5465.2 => 15.2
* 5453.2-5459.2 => 14.9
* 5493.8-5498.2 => 16.5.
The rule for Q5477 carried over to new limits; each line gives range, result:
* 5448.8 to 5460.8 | 13.6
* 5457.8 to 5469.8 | 13.8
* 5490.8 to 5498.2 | 15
